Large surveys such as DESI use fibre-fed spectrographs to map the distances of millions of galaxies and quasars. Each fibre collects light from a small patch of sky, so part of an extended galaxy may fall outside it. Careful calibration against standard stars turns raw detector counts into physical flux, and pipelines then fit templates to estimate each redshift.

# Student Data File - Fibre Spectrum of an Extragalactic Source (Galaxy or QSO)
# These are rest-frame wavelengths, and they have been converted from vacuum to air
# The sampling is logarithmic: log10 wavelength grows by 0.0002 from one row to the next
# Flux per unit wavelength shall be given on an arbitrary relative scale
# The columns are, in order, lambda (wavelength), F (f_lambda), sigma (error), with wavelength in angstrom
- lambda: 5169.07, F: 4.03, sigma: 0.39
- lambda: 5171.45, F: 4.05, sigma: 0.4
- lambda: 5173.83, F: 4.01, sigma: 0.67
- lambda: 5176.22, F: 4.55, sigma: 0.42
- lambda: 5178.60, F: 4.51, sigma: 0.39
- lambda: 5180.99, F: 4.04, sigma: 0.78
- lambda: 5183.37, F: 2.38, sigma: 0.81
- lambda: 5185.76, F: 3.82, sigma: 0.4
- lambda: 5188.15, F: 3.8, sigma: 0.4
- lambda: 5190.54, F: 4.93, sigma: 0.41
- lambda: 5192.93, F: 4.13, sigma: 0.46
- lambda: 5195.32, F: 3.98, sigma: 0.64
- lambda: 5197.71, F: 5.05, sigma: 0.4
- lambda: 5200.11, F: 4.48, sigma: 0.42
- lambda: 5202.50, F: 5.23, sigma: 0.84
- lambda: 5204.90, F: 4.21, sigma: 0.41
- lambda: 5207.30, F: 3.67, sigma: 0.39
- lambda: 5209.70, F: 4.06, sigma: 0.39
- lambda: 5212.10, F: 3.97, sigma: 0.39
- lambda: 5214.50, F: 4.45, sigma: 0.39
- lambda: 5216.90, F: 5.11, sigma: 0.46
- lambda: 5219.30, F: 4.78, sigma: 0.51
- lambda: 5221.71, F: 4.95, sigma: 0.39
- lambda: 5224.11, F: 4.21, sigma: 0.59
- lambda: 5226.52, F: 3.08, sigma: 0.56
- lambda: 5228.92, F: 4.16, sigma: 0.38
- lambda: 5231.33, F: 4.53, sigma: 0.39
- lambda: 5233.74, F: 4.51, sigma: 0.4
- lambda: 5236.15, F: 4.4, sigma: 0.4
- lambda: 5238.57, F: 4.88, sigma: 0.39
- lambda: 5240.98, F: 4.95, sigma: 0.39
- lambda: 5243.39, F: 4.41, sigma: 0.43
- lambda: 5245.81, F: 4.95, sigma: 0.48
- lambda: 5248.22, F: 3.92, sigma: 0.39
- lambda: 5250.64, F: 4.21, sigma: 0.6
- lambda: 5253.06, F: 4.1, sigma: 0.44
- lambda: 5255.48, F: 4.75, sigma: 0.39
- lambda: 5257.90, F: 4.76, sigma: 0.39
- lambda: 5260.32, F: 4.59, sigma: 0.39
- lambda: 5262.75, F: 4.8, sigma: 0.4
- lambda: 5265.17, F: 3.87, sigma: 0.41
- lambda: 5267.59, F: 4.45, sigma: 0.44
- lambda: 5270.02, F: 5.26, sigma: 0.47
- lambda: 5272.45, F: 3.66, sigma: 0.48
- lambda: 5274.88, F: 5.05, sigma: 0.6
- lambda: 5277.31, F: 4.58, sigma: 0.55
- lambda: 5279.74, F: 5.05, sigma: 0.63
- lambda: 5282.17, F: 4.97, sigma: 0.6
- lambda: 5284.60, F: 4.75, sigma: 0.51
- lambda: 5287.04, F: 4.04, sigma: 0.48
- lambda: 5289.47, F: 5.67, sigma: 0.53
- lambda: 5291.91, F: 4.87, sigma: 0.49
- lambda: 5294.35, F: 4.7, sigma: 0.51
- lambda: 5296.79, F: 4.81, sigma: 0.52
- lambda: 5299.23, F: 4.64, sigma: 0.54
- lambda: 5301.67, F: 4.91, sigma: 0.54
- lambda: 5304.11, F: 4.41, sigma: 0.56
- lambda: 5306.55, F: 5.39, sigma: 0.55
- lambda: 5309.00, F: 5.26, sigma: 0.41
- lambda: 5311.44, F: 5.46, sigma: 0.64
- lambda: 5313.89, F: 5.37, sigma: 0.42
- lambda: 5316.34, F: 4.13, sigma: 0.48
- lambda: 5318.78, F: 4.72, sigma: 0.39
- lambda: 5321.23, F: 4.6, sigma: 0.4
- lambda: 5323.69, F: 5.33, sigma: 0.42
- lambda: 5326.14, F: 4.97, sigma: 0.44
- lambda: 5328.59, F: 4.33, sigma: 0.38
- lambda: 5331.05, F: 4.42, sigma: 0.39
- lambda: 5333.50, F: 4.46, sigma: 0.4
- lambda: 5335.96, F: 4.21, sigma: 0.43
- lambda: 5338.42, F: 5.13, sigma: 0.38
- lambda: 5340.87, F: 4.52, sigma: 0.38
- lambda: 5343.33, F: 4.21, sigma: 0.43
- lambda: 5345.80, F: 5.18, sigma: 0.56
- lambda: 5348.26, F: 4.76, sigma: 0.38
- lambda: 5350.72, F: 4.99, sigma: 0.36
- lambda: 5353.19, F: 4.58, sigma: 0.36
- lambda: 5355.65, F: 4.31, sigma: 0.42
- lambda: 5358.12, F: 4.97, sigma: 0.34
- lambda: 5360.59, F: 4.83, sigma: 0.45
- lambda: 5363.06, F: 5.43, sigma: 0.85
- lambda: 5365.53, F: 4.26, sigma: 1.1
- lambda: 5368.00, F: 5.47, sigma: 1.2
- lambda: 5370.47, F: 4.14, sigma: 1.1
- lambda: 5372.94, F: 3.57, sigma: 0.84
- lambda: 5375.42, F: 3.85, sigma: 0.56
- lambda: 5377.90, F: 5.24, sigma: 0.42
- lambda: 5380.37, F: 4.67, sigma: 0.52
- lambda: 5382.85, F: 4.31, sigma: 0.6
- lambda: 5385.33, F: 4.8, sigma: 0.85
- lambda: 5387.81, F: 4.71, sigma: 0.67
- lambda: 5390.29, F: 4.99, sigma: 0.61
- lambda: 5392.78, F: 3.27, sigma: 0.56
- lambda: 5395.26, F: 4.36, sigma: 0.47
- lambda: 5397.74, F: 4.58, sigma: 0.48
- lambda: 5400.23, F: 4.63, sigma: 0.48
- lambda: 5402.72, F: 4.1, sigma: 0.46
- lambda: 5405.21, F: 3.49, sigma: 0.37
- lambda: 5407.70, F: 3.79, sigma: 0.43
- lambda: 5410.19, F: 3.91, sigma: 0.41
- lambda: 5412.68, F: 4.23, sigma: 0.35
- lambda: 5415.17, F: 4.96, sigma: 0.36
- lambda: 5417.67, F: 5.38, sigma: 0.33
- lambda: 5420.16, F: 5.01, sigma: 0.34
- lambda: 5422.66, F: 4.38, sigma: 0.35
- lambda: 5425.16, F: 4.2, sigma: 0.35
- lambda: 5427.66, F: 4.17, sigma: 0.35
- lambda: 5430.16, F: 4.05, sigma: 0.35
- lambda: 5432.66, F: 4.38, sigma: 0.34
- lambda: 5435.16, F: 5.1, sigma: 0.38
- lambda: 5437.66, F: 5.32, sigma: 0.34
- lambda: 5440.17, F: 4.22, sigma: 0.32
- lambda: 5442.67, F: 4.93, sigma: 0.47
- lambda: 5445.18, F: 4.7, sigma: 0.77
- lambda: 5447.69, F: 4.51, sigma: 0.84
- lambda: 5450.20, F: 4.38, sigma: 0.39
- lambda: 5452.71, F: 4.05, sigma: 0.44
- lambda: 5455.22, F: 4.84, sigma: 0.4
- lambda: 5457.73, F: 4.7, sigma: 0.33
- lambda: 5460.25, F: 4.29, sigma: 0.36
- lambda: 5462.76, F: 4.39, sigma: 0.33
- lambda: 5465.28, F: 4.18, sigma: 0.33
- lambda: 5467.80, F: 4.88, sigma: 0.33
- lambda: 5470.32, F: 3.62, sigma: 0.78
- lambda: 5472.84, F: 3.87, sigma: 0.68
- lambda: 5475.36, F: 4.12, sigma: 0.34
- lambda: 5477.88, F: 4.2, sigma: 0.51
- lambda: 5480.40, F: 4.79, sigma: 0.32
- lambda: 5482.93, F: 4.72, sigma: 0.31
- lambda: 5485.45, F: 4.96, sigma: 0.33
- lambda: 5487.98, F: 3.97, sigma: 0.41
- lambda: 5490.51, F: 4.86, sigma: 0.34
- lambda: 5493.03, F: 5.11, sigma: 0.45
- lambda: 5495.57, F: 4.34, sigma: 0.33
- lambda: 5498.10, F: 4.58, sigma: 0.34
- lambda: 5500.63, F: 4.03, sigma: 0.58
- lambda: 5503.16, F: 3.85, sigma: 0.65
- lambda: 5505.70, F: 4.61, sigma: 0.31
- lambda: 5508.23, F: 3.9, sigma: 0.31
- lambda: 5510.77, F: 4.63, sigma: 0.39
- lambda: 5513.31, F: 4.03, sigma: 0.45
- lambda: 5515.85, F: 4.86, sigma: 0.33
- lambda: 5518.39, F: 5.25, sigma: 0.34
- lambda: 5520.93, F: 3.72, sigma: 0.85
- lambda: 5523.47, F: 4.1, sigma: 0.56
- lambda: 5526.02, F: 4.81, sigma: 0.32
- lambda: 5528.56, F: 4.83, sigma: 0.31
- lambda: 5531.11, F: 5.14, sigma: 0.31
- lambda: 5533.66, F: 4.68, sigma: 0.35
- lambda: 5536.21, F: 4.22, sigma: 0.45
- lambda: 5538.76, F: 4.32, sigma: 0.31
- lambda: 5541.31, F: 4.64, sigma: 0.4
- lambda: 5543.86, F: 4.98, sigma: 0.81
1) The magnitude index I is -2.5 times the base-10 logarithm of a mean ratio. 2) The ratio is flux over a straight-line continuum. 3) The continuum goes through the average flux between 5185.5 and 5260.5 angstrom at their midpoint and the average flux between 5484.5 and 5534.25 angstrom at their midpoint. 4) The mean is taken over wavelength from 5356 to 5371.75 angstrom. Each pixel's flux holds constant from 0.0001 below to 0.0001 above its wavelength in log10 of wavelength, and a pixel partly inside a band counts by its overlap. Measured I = -0.084 mag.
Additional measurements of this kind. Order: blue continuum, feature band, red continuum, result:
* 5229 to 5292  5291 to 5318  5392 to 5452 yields -0.080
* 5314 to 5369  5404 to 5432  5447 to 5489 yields 0.047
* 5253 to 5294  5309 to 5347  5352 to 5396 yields -0.034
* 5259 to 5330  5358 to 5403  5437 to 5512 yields 0.020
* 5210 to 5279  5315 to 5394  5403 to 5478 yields -0.041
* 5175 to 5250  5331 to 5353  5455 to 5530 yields -0.069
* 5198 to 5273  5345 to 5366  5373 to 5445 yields -0.087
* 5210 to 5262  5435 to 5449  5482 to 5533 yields -0.063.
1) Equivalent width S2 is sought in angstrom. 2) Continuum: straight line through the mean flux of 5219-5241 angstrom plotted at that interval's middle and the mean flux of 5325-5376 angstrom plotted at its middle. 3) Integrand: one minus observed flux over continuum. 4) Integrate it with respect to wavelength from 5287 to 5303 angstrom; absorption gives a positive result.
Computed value -1.2 angstrom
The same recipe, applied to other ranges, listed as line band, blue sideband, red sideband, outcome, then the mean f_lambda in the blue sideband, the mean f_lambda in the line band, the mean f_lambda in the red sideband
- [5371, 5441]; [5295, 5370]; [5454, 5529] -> 3.17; 4.79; 4.42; 4.43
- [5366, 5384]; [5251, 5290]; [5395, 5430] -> -0.11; 4.62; 4.46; 4.36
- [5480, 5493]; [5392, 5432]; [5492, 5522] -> -0.92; 4.3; 4.7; 4.41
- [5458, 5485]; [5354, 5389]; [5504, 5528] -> 0.90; 4.61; 4.34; 4.44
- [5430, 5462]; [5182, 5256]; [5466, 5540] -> -1.22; 4.32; 4.59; 4.45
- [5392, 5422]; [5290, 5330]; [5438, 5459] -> 2.17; 4.88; 4.33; 4.57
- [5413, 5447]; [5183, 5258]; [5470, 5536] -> -1.79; 4.35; 4.66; 4.45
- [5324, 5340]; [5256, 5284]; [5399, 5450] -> -0.18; 4.65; 4.63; 4.47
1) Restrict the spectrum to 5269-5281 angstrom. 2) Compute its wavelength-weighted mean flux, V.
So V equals 4.71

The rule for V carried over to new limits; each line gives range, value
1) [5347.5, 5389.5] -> 4.64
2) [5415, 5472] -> 4.54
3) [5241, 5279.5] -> 4.52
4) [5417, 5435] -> 4.52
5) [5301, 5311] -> 5.04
